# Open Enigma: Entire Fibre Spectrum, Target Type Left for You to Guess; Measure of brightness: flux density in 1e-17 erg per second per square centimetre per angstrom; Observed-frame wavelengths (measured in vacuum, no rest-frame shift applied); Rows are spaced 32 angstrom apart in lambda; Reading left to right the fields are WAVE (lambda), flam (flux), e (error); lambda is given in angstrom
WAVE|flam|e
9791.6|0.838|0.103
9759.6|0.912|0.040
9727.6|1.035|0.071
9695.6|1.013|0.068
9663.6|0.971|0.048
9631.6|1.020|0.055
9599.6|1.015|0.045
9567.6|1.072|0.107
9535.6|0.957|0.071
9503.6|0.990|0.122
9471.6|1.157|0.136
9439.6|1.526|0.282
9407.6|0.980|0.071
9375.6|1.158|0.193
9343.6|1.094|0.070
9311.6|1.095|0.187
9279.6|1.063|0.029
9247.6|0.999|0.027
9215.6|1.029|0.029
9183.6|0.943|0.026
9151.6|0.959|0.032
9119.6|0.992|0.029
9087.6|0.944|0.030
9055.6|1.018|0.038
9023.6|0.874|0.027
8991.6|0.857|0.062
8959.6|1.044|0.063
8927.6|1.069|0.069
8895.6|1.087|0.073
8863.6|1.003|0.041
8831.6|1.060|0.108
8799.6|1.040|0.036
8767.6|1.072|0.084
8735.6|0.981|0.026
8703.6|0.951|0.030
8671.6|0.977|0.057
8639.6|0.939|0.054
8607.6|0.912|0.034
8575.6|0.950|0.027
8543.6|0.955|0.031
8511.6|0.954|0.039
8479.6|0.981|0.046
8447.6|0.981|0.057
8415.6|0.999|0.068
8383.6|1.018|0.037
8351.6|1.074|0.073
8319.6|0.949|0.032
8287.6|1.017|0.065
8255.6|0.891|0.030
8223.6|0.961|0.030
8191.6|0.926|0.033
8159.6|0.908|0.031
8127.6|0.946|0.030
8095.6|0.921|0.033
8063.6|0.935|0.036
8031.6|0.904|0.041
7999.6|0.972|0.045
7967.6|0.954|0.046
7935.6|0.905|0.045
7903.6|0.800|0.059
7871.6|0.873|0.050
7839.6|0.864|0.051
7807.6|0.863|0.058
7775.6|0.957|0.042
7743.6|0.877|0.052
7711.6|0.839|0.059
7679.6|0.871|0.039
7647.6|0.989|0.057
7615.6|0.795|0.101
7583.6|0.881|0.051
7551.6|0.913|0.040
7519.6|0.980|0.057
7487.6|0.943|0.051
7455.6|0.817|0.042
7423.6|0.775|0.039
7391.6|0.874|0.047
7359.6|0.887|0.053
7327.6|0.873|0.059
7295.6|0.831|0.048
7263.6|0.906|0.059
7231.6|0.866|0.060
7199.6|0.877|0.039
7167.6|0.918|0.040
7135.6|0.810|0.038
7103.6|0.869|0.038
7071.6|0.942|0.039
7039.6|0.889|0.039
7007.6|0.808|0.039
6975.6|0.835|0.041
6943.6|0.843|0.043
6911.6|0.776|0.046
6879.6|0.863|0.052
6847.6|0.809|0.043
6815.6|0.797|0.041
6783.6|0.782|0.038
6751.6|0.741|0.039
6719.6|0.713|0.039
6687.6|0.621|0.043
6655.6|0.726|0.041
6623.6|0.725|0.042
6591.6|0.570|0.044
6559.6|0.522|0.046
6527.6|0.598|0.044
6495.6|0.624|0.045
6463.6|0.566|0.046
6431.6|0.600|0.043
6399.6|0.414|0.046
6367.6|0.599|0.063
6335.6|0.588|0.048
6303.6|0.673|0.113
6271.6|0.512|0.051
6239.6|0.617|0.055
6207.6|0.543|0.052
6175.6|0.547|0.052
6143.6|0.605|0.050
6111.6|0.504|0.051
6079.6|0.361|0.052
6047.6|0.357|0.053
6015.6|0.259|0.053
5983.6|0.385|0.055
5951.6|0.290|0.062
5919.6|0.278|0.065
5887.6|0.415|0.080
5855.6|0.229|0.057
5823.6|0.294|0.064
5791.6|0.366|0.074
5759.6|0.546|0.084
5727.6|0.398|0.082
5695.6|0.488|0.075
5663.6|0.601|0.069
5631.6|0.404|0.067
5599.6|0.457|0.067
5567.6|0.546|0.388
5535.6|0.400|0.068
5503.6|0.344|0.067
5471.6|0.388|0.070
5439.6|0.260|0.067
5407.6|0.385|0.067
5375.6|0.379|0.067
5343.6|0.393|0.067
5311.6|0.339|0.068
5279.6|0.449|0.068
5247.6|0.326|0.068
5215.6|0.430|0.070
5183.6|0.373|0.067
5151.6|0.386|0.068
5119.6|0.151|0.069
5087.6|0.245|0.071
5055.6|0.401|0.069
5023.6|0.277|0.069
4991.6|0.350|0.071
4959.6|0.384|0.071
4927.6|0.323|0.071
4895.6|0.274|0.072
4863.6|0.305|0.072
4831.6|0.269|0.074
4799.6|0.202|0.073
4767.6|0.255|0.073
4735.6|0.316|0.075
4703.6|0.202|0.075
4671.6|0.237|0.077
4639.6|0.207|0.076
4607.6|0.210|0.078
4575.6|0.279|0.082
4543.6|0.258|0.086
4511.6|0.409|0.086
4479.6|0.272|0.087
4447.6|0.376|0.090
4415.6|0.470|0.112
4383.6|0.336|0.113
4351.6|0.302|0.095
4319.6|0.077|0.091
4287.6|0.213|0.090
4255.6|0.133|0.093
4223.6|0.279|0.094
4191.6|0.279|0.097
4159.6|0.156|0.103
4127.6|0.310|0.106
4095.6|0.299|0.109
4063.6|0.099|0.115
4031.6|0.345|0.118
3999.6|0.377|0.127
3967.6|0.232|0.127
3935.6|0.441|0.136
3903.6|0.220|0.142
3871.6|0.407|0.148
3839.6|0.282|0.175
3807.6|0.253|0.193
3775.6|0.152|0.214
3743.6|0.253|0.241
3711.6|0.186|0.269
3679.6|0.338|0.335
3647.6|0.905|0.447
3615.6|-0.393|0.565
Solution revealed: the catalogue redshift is 0.527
